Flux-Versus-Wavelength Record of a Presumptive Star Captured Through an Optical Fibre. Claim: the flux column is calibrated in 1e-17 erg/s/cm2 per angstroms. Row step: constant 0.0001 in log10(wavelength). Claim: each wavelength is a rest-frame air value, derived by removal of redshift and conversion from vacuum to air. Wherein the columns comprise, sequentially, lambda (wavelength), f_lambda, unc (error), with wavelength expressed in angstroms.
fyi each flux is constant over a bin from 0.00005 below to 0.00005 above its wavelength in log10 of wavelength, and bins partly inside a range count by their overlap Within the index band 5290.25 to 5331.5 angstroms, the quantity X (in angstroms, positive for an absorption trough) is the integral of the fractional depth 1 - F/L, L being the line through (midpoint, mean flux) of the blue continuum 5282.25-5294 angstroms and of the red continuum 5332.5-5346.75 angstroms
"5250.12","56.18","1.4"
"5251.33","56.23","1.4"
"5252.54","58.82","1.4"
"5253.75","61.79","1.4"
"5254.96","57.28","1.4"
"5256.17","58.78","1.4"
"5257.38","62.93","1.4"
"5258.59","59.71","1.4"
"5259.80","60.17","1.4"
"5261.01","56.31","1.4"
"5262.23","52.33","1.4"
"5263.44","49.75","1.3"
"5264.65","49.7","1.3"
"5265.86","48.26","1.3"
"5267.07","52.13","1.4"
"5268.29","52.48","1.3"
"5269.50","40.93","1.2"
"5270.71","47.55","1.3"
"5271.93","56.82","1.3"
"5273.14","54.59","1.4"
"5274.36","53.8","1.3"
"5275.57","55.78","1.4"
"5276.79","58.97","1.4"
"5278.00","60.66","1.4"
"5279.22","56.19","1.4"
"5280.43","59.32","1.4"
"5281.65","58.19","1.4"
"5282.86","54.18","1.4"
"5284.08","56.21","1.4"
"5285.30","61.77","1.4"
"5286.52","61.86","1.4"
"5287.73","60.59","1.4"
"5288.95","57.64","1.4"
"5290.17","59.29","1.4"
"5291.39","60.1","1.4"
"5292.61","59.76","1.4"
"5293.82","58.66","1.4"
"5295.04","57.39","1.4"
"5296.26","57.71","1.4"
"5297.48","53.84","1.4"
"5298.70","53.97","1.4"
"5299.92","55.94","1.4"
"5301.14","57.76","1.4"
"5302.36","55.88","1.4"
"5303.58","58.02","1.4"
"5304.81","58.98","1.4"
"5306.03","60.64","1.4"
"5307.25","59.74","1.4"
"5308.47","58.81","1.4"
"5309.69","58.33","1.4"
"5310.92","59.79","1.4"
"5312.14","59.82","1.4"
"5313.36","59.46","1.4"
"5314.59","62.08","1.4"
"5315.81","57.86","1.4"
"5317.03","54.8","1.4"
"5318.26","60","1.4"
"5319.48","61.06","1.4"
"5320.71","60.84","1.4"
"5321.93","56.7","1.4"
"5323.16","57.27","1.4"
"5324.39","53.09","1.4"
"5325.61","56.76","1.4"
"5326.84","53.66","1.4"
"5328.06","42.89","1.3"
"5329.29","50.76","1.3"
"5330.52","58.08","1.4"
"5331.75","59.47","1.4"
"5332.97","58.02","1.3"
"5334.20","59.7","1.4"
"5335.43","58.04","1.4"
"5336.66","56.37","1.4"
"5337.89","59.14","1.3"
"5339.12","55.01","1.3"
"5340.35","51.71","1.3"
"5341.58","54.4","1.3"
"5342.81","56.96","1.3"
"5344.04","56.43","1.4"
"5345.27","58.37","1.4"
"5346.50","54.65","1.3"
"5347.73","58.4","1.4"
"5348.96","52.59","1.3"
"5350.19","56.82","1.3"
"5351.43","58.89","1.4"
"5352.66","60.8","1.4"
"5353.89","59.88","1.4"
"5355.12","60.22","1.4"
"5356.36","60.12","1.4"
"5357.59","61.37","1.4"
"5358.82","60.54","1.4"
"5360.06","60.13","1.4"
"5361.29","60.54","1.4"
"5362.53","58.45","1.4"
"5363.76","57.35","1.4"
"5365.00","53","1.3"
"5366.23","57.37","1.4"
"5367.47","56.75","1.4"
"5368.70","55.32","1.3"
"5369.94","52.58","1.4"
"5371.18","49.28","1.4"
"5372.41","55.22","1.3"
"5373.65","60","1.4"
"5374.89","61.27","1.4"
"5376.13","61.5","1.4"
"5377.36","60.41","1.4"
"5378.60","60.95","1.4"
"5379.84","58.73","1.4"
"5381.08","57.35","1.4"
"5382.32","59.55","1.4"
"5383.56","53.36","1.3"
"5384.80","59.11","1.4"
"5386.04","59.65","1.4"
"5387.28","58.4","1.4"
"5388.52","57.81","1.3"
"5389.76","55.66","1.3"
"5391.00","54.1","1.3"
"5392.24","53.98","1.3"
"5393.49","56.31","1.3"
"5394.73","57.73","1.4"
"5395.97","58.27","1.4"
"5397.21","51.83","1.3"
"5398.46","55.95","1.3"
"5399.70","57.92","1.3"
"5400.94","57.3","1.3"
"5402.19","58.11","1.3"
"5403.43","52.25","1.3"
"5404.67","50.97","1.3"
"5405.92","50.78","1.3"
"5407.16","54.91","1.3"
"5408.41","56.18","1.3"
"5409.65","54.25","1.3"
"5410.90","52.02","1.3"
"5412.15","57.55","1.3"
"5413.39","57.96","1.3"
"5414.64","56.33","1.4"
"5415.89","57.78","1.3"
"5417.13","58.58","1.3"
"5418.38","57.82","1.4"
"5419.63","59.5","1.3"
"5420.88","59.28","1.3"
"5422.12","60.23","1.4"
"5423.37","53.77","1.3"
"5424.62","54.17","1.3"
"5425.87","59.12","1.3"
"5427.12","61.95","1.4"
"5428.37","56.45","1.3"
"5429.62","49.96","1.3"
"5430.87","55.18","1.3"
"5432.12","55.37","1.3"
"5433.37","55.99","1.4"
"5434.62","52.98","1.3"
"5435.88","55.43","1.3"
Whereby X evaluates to 0.5 angstroms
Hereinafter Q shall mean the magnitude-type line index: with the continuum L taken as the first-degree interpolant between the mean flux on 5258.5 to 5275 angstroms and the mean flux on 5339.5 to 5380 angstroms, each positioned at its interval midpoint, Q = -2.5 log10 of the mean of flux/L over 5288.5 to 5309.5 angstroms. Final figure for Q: -0.07 mag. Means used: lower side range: 52.2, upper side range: 57.6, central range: 57.9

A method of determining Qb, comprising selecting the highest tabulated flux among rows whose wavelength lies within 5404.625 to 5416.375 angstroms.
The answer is 57.96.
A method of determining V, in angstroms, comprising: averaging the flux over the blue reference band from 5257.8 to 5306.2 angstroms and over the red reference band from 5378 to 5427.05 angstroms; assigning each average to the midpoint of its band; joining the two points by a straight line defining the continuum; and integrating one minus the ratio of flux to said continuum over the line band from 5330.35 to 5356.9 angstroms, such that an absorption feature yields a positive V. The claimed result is -0.5 angstroms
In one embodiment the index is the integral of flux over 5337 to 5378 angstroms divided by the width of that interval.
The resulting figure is 57.4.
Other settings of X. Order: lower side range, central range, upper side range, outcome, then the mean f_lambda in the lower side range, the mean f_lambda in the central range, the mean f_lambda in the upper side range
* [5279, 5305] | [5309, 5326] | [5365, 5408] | -0.28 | 57.9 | 58.4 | 56.4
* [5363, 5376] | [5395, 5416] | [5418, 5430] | 0.60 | 56.1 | 55.3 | 57.4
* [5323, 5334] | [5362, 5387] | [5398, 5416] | -1.09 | 54.5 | 57.4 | 55.3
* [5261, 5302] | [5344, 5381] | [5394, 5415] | -1.69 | 55.6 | 58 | 55.3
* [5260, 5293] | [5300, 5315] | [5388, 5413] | -0.98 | 55.4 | 58.9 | 55.2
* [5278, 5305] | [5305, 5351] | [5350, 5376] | 0.74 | 57.9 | 57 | 58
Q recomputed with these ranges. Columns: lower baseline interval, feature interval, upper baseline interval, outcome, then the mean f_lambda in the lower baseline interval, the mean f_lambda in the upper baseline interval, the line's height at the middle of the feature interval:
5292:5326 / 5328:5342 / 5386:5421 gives 0.03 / 58.1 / 56.1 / 57.5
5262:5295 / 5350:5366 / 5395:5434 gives -0.06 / 55.6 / 56.1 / 55.9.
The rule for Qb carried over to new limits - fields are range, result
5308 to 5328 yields 62.08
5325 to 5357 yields 60.8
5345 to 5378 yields 61.5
